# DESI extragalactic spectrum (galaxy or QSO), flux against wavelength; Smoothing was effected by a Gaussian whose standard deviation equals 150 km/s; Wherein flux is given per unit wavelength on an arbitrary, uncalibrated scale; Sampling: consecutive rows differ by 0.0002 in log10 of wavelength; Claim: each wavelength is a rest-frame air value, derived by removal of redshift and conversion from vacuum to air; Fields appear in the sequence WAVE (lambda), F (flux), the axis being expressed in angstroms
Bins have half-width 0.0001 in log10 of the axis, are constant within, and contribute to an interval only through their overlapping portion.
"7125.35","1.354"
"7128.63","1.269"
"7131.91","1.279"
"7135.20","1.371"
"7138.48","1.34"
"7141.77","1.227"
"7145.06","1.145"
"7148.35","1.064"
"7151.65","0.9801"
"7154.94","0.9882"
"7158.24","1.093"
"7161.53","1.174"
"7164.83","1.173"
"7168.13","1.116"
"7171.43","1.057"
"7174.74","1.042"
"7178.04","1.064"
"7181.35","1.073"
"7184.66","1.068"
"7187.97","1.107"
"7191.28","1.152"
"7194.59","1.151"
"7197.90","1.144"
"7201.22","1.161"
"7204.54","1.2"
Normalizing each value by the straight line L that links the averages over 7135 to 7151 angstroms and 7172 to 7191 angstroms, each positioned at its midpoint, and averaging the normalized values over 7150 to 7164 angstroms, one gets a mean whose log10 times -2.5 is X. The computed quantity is 0.09 mag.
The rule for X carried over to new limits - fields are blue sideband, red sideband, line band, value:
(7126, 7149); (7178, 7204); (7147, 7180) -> 0.110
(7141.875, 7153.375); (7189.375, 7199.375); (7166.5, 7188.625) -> 0.051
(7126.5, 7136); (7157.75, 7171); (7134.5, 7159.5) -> 0.076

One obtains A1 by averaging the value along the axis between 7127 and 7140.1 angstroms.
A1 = 1.32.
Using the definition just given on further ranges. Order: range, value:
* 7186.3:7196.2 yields 1.14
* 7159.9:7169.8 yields 1.15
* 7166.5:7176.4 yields 1.07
